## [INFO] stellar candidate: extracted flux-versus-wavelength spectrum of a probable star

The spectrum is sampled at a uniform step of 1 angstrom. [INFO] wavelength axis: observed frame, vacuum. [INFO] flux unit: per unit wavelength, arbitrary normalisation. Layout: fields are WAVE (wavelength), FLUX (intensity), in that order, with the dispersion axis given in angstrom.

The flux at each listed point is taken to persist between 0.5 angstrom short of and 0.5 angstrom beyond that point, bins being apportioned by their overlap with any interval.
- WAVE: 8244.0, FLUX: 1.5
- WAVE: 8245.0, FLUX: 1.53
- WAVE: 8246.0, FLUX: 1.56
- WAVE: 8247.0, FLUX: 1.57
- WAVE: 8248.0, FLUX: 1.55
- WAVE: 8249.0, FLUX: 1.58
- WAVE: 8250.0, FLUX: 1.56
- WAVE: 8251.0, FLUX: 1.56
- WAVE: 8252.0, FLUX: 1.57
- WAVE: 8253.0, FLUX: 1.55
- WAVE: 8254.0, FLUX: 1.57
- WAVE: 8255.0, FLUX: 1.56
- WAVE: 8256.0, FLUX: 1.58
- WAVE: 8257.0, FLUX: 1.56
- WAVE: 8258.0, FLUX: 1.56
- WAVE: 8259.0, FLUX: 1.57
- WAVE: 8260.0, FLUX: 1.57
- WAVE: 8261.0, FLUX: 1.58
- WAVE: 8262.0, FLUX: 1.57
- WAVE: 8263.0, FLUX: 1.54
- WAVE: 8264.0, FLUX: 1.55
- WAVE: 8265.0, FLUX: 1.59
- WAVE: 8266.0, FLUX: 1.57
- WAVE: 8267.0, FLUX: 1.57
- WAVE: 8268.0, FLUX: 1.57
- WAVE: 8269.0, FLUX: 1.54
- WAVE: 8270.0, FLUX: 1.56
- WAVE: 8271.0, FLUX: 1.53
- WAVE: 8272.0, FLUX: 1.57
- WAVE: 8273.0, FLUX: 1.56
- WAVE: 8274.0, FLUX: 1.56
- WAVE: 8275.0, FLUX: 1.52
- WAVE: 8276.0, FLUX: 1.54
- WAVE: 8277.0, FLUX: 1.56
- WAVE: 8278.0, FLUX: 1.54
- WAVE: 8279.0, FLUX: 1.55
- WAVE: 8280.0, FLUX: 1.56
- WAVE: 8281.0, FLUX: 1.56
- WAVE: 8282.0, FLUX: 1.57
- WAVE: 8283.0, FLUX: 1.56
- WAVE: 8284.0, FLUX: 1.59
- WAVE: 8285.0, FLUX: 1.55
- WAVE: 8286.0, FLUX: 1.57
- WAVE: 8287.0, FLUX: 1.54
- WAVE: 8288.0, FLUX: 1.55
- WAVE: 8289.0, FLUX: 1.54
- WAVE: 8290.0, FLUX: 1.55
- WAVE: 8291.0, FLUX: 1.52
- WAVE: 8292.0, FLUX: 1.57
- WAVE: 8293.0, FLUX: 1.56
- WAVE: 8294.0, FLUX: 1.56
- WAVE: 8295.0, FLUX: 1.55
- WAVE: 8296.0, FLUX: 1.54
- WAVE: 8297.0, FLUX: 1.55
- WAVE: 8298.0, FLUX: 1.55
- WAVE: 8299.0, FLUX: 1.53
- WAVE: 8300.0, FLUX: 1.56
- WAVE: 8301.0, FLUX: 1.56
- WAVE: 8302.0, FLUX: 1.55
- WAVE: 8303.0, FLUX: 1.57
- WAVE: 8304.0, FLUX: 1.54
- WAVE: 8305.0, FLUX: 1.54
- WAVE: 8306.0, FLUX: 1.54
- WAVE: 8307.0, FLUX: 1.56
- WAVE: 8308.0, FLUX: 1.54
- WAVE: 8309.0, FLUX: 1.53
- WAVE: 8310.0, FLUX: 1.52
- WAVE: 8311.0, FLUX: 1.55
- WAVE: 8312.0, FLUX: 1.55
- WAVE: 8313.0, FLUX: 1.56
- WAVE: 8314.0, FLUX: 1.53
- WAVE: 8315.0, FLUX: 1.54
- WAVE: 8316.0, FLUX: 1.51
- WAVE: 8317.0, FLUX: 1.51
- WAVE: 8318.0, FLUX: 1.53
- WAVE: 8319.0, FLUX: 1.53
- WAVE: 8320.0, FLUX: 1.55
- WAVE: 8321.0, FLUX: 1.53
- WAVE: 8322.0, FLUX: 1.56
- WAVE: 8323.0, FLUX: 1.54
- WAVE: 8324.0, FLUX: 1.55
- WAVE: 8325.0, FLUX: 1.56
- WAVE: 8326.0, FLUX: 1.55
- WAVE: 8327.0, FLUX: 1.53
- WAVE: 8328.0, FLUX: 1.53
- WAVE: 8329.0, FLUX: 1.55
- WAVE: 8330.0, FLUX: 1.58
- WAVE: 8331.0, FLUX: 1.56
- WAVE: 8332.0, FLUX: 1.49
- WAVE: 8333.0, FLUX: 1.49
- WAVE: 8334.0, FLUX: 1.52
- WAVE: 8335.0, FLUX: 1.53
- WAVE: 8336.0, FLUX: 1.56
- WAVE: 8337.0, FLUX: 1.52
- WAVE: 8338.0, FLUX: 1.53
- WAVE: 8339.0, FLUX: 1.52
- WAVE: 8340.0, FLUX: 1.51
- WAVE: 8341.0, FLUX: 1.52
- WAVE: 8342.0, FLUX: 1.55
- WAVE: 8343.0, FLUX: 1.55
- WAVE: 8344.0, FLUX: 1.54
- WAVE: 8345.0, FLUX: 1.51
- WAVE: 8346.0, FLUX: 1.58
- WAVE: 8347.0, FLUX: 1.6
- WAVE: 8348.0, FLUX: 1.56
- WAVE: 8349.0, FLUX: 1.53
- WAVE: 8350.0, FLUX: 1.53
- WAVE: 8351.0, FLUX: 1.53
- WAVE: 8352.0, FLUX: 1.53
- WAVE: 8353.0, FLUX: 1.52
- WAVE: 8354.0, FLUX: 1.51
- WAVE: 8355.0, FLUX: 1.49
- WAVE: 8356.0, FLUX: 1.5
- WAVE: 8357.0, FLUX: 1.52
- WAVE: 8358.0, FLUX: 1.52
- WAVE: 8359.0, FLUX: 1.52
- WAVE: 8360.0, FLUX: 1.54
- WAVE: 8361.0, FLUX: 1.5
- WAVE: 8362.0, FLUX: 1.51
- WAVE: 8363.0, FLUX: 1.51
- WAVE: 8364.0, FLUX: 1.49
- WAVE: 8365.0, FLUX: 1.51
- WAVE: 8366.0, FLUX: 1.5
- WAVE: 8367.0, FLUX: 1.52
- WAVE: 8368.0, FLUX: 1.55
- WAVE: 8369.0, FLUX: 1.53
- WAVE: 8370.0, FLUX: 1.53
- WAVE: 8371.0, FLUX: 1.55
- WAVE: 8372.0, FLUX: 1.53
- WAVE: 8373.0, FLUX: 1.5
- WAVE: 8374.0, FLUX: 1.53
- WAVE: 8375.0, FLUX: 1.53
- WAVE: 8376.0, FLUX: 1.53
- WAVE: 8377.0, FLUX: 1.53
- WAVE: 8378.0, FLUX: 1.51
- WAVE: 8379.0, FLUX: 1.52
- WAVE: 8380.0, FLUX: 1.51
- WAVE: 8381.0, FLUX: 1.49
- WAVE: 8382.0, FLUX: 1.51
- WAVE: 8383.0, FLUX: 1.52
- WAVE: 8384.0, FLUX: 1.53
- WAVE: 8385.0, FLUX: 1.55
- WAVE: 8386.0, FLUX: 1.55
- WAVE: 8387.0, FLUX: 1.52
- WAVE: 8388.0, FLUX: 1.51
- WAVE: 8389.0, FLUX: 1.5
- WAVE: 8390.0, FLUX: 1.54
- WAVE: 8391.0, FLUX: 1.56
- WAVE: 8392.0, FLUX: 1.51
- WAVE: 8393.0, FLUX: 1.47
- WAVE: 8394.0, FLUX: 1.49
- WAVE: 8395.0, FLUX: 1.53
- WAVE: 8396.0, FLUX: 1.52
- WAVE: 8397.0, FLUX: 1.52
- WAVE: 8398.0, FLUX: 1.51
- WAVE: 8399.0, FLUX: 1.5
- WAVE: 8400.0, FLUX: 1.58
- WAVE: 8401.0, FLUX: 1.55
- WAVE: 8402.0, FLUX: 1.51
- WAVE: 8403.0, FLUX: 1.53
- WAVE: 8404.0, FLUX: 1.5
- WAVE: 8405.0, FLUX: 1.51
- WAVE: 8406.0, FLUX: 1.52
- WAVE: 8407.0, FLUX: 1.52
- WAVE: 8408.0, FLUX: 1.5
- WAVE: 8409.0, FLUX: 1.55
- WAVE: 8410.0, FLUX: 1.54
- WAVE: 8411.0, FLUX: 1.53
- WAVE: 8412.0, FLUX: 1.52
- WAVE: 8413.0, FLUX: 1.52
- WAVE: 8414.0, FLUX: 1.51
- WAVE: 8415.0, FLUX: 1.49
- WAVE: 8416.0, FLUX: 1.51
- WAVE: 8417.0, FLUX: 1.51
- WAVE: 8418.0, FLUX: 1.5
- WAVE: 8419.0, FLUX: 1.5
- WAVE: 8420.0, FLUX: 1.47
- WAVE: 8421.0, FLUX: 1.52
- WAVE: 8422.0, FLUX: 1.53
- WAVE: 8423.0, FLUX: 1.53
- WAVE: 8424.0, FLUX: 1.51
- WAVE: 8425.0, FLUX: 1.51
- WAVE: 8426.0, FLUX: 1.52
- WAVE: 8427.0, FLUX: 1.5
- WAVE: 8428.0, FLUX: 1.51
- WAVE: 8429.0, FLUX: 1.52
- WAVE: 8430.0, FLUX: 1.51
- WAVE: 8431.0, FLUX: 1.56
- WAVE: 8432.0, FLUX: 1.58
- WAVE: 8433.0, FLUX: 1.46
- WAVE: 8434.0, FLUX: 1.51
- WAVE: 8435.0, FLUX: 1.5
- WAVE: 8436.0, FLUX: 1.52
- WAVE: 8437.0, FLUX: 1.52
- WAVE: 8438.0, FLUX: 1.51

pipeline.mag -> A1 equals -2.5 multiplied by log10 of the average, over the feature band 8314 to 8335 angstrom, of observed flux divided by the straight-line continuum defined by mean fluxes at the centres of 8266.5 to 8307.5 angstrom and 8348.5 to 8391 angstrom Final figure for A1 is 0.00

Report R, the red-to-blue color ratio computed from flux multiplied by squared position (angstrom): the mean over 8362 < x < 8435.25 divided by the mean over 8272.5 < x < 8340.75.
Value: 1.01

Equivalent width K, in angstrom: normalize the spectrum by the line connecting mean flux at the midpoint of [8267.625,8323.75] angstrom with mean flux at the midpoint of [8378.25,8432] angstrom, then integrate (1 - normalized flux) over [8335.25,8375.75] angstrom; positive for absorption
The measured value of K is 0.1 angstrom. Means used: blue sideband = 1.55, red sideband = 1.52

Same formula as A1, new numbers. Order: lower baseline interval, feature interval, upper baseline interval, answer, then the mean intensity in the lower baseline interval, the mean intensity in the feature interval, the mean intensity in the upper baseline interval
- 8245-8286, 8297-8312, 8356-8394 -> 0.00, 1.56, 1.55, 1.52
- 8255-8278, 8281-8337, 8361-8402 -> 0.00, 1.56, 1.54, 1.52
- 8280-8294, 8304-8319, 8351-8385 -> 0.01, 1.56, 1.54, 1.52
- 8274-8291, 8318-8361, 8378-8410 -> 0.00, 1.55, 1.53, 1.52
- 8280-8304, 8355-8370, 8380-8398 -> 0.01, 1.55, 1.52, 1.52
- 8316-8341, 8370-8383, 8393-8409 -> 0.00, 1.53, 1.52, 1.52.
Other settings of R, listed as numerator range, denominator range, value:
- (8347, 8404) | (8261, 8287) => 1.00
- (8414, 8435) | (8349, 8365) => 1.01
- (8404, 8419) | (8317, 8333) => 1.00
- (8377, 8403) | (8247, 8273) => 1.00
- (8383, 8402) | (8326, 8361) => 1.01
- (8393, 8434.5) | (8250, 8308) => 1.01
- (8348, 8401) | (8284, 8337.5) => 1.00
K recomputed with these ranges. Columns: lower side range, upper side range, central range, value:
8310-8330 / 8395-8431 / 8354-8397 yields 0.2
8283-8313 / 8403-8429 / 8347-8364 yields 0.1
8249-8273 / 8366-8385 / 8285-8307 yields 0.0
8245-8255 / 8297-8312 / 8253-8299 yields -0.1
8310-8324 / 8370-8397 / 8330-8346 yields 0.0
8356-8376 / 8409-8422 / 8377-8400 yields 0.0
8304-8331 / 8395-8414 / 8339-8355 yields 0.0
